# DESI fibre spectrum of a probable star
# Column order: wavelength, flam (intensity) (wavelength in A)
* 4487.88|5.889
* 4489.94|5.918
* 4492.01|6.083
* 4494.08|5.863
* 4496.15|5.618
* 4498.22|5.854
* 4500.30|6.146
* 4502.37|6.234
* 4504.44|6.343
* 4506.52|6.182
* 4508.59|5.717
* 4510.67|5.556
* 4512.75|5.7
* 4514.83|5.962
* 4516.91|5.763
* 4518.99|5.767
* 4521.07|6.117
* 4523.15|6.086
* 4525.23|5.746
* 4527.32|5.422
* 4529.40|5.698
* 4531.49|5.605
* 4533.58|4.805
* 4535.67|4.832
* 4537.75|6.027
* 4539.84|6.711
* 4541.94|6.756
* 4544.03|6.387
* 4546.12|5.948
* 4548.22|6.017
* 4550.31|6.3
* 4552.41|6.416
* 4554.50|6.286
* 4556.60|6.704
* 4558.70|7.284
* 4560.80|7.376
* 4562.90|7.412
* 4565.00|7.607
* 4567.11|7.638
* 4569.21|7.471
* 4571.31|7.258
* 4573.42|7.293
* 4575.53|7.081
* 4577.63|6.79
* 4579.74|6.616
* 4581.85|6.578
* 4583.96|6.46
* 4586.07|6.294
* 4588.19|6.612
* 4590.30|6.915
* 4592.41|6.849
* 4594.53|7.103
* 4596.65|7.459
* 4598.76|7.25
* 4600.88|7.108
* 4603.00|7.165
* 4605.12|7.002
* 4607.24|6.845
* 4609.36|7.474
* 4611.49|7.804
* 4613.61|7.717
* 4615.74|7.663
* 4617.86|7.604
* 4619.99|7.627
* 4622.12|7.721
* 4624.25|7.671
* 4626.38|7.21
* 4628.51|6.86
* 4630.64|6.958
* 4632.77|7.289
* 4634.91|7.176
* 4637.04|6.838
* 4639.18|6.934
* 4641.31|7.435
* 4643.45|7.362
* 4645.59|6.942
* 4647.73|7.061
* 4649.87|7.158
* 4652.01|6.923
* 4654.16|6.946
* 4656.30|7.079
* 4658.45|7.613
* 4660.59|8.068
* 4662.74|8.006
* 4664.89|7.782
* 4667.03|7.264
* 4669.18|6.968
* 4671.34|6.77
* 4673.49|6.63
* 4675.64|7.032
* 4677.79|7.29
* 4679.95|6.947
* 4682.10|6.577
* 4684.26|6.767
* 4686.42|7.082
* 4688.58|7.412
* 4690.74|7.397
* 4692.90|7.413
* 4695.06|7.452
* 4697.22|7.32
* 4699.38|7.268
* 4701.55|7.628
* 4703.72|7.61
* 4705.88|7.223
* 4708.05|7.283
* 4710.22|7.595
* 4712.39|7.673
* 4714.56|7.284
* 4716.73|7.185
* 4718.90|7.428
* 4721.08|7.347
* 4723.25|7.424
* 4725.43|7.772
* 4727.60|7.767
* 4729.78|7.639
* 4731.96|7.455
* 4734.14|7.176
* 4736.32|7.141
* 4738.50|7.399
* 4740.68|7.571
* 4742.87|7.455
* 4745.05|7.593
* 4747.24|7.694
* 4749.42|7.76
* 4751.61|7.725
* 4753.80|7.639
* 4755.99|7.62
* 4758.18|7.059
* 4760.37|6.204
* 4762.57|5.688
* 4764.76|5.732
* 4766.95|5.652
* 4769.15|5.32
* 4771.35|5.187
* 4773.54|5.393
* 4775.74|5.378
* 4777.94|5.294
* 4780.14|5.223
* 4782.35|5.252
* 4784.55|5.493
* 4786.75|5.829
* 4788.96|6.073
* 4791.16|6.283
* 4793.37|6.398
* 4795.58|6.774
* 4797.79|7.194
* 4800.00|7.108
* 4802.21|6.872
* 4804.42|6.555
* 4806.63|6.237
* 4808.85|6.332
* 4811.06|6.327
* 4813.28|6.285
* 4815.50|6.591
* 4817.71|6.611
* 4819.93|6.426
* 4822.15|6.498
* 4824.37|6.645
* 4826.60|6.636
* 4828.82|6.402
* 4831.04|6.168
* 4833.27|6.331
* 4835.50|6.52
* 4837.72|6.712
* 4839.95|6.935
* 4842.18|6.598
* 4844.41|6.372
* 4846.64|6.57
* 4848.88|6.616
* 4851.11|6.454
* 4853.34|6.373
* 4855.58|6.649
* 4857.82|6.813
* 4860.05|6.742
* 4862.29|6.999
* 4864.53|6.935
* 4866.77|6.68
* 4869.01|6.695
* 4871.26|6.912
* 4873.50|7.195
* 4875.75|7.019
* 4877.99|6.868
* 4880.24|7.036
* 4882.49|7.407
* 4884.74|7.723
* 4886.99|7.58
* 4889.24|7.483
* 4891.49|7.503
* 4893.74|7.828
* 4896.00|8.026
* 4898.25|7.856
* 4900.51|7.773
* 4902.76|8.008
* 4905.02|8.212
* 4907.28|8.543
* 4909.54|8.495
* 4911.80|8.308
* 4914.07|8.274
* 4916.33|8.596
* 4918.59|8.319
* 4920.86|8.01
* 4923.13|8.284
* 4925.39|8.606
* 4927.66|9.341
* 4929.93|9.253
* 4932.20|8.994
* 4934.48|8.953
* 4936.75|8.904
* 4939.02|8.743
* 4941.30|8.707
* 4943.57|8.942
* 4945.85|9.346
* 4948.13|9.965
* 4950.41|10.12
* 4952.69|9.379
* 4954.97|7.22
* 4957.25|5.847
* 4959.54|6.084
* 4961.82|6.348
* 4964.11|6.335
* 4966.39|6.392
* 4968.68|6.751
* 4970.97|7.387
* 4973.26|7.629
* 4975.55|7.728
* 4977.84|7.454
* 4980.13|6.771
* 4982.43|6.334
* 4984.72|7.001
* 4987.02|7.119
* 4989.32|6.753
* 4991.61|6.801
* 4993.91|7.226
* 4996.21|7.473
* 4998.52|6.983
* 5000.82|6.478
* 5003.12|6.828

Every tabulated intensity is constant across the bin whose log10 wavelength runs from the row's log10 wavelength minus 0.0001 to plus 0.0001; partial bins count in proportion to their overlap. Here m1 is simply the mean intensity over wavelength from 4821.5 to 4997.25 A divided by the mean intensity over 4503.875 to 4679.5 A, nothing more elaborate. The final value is 1.10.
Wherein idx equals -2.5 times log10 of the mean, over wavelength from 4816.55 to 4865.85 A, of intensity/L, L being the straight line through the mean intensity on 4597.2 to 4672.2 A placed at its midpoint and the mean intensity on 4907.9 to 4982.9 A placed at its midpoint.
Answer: 0.184 mag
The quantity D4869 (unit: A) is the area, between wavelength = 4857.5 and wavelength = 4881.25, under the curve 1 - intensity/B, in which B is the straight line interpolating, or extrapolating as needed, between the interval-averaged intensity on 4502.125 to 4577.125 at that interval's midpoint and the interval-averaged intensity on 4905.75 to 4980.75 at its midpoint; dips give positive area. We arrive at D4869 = 2.7 A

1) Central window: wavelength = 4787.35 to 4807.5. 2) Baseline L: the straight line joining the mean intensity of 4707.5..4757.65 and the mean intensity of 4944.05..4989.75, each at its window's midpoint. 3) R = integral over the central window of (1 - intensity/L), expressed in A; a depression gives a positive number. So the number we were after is 2.4 A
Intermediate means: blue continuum 7.5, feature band 6.6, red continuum 7.43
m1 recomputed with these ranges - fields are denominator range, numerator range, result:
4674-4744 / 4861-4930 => 1.06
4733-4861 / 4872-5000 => 1.20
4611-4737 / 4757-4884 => 0.88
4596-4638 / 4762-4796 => 0.77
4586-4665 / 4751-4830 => 0.86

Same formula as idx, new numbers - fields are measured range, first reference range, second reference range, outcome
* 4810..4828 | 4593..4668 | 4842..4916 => 0.13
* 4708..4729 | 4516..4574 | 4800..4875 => -0.15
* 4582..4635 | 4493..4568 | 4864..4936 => -0.10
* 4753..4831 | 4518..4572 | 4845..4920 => 0.15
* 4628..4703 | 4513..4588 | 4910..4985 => -0.05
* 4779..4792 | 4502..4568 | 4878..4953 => 0.32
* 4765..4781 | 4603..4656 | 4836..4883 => 0.28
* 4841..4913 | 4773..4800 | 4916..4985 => -0.03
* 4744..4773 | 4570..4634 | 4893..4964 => 0.16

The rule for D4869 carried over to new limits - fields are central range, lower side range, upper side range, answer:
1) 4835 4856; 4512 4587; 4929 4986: 2.5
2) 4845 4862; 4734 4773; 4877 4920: 2.1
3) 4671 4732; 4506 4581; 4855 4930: -3.0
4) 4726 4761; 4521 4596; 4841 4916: -2.4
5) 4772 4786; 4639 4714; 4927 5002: 3.9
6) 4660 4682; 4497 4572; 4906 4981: -1.1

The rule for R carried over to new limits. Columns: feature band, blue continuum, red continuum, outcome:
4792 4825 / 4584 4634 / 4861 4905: 3.3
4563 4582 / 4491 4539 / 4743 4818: -4.1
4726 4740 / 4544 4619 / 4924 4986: -0.1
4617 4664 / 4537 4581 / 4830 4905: -2.8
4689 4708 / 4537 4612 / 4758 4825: -2.8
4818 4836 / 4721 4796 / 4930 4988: 1.5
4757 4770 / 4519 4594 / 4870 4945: 2.6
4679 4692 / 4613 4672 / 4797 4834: 0.1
